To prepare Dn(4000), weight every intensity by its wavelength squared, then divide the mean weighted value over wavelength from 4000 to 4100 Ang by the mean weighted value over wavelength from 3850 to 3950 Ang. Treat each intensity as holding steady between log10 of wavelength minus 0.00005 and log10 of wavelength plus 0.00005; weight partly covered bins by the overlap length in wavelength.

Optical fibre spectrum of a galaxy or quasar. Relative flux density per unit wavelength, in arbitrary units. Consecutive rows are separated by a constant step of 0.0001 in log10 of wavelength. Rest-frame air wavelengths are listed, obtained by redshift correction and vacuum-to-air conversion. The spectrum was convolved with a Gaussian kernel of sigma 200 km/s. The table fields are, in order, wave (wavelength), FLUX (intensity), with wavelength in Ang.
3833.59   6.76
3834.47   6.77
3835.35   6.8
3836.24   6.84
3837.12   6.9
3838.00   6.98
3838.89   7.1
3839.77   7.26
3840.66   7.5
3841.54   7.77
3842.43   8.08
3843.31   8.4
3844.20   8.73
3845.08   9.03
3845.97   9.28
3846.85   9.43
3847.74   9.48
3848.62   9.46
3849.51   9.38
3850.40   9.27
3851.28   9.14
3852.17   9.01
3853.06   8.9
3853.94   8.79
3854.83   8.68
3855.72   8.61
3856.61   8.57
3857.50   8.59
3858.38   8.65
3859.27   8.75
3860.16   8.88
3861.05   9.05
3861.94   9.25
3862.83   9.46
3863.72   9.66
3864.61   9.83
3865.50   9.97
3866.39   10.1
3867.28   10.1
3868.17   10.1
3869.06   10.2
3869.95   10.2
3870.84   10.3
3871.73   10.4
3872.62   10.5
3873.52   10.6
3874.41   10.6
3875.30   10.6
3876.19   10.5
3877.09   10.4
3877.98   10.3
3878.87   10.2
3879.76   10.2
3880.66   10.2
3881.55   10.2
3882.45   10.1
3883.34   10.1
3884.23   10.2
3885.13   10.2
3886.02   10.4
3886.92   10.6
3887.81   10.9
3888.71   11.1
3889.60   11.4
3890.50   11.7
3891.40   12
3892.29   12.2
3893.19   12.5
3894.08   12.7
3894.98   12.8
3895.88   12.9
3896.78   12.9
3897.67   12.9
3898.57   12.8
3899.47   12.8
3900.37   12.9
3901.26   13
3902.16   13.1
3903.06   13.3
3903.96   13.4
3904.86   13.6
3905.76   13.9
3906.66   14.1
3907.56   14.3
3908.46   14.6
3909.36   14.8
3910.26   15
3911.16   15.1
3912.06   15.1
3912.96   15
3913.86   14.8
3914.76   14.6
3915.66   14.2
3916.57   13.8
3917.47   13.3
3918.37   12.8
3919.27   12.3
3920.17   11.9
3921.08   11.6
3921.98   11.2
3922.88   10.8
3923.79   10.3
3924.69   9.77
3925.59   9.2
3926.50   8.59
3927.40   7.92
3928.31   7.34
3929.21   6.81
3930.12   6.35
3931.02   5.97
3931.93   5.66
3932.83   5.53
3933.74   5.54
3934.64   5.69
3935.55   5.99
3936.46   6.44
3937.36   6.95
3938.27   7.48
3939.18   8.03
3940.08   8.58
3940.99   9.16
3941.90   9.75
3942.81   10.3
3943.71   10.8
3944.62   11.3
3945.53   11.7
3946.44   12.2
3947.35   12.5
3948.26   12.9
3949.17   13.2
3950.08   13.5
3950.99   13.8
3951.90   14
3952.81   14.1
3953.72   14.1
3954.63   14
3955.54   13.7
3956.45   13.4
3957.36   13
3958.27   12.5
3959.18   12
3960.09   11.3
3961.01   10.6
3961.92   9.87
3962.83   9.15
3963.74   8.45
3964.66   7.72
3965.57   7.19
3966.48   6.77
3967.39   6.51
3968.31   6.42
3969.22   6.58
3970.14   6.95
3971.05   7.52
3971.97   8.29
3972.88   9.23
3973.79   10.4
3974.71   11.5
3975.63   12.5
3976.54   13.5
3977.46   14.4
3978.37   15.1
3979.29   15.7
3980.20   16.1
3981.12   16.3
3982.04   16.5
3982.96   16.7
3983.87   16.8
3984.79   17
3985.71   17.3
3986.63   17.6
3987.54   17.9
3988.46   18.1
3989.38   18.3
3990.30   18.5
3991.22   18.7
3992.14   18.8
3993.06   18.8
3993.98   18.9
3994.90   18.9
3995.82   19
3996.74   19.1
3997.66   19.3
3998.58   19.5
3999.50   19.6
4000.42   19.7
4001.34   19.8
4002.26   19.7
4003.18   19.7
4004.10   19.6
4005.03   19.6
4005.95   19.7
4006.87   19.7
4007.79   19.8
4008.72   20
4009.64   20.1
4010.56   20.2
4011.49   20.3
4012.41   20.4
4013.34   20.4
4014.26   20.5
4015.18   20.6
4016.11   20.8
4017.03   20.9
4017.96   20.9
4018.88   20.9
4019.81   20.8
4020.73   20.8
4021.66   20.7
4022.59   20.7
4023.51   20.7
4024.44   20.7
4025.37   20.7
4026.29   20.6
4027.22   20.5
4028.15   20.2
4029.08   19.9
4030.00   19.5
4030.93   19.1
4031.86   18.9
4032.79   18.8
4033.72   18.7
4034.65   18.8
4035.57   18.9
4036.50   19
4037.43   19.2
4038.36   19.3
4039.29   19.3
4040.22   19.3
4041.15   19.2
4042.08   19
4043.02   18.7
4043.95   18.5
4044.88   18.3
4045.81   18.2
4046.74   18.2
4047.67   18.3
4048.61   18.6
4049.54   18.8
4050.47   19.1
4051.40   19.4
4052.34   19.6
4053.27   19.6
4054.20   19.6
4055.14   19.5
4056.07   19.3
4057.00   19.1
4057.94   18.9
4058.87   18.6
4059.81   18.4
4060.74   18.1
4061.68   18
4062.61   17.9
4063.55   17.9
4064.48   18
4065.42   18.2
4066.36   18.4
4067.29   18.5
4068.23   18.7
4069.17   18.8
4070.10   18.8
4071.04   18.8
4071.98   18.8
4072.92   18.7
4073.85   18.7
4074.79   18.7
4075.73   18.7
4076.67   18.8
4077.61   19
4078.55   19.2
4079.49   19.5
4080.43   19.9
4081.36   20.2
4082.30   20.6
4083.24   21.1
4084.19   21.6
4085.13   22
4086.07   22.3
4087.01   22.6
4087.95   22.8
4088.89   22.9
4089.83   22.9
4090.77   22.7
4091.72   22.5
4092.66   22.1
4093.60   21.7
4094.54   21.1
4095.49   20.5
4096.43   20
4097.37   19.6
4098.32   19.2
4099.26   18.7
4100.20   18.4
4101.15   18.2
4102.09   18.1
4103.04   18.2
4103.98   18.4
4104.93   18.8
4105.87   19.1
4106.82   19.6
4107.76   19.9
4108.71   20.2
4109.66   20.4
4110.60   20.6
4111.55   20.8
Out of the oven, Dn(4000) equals 2.0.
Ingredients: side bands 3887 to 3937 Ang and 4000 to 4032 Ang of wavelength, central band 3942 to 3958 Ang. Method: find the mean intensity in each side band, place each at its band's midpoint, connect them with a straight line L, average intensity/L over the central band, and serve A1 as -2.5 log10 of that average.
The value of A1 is 0.15 mag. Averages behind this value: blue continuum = 11.5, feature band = 12.8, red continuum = 20.2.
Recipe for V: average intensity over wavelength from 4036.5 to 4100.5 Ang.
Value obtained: 19.6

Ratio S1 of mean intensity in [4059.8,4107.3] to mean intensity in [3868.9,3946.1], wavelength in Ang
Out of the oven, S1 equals 1.8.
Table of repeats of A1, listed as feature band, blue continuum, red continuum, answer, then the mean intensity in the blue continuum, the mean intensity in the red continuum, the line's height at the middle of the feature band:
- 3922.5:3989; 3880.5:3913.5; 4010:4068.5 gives 0.38 mag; 12.6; 19.4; 15.4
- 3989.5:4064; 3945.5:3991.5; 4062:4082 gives -0.21 mag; 12.8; 18.8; 16.2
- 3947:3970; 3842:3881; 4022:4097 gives 0.29 mag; 9.54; 19.6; 14.5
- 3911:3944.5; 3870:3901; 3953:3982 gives 0.14 mag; 11.2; 11.1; 11.2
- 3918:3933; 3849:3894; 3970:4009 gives 0.39 mag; 10.1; 16.8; 13.2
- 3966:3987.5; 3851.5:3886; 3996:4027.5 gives 0.38 mag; 9.77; 20.2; 17.6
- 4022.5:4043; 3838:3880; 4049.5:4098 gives -0.10 mag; 9.32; 19.8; 17.8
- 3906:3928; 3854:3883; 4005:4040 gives 0.02 mag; 9.79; 20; 13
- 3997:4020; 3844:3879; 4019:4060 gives -0.14 mag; 9.58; 19.4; 17.7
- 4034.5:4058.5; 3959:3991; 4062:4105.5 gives -0.10 mag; 12.5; 19.8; 17.3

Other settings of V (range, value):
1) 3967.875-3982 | 11.5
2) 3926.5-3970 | 9.61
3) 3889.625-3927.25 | 12.8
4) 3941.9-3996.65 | 13.2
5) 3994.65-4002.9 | 19.4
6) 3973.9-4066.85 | 18.8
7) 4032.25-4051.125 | 18.8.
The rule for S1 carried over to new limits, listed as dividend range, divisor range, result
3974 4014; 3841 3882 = 1.90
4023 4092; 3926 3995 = 1.67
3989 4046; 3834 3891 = 2.09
